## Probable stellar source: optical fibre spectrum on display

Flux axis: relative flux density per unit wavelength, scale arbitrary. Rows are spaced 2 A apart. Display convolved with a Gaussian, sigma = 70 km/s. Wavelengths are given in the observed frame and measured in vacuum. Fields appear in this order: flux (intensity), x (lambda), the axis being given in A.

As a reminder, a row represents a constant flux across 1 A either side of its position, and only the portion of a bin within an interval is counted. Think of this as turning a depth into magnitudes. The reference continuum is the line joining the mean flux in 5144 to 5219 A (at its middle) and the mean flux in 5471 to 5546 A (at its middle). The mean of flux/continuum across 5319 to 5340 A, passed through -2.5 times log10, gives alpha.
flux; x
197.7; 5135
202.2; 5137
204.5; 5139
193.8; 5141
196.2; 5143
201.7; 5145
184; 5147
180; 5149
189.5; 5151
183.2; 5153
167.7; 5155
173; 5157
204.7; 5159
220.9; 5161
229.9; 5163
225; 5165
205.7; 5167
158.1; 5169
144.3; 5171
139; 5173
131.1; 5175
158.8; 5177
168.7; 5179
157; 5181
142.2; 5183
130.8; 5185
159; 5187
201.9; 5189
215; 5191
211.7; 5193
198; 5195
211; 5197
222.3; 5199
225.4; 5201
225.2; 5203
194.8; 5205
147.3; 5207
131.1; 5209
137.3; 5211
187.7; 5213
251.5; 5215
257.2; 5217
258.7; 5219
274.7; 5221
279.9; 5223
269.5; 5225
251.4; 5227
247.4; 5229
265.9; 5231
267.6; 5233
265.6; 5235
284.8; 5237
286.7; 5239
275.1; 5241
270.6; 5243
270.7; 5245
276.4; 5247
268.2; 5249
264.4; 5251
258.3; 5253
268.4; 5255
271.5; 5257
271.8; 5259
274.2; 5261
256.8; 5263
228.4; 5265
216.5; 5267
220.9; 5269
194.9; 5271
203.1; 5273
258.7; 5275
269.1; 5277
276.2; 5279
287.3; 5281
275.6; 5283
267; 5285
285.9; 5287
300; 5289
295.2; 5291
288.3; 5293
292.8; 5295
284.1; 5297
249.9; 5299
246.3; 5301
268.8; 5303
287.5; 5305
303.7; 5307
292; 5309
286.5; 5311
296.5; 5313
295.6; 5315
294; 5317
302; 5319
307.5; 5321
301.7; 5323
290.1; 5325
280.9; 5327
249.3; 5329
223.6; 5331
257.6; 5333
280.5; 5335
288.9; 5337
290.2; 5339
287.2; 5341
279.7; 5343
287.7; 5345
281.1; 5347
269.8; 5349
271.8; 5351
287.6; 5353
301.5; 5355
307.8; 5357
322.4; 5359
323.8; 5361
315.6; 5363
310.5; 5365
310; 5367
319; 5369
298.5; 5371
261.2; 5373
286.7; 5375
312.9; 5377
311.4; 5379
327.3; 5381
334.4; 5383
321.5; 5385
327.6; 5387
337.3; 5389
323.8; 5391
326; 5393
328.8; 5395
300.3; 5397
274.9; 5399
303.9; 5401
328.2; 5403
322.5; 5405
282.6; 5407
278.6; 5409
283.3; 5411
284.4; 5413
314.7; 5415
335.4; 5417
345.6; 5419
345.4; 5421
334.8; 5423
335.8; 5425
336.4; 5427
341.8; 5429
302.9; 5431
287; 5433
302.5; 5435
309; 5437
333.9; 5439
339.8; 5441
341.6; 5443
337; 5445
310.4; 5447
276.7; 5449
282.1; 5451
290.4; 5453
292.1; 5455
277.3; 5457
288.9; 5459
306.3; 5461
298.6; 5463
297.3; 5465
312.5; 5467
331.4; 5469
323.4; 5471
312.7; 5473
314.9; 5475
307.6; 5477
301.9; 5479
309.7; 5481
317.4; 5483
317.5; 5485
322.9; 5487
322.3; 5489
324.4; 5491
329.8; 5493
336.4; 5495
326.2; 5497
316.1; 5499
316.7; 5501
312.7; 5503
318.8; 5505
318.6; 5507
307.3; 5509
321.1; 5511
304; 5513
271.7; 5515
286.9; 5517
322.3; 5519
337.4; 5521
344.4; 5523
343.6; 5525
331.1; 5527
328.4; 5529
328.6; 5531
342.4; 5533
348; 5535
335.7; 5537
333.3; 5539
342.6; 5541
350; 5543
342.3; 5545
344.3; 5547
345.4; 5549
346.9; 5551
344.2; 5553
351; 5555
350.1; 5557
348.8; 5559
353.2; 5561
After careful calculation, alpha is -0.12 mag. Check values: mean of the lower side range 187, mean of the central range 278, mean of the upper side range 323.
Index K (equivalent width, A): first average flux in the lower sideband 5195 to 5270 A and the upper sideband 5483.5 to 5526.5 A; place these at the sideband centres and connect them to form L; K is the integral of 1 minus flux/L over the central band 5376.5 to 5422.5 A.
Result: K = -4.1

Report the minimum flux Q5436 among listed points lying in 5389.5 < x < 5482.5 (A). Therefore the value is 274.9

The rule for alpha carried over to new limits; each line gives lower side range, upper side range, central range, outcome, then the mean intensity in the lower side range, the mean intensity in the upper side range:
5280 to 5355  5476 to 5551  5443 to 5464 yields 0.05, 282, 325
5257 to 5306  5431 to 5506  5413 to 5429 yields -0.11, 263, 312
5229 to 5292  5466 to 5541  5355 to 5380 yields -0.06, 263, 321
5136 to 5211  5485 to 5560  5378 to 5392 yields -0.20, 184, 329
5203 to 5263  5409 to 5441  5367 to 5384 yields -0.02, 249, 319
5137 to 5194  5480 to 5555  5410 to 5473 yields -0.06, 182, 327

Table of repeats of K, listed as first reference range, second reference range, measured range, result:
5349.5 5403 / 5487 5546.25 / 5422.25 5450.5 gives -0.3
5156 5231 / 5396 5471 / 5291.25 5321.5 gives -4.2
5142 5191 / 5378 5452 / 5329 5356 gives 0.0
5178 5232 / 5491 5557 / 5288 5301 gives -2.1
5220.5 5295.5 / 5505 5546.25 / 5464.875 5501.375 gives -0.2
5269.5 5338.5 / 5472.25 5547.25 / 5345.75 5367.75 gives -0.9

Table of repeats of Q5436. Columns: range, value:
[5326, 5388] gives 223.6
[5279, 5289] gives 267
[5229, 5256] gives 247.4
